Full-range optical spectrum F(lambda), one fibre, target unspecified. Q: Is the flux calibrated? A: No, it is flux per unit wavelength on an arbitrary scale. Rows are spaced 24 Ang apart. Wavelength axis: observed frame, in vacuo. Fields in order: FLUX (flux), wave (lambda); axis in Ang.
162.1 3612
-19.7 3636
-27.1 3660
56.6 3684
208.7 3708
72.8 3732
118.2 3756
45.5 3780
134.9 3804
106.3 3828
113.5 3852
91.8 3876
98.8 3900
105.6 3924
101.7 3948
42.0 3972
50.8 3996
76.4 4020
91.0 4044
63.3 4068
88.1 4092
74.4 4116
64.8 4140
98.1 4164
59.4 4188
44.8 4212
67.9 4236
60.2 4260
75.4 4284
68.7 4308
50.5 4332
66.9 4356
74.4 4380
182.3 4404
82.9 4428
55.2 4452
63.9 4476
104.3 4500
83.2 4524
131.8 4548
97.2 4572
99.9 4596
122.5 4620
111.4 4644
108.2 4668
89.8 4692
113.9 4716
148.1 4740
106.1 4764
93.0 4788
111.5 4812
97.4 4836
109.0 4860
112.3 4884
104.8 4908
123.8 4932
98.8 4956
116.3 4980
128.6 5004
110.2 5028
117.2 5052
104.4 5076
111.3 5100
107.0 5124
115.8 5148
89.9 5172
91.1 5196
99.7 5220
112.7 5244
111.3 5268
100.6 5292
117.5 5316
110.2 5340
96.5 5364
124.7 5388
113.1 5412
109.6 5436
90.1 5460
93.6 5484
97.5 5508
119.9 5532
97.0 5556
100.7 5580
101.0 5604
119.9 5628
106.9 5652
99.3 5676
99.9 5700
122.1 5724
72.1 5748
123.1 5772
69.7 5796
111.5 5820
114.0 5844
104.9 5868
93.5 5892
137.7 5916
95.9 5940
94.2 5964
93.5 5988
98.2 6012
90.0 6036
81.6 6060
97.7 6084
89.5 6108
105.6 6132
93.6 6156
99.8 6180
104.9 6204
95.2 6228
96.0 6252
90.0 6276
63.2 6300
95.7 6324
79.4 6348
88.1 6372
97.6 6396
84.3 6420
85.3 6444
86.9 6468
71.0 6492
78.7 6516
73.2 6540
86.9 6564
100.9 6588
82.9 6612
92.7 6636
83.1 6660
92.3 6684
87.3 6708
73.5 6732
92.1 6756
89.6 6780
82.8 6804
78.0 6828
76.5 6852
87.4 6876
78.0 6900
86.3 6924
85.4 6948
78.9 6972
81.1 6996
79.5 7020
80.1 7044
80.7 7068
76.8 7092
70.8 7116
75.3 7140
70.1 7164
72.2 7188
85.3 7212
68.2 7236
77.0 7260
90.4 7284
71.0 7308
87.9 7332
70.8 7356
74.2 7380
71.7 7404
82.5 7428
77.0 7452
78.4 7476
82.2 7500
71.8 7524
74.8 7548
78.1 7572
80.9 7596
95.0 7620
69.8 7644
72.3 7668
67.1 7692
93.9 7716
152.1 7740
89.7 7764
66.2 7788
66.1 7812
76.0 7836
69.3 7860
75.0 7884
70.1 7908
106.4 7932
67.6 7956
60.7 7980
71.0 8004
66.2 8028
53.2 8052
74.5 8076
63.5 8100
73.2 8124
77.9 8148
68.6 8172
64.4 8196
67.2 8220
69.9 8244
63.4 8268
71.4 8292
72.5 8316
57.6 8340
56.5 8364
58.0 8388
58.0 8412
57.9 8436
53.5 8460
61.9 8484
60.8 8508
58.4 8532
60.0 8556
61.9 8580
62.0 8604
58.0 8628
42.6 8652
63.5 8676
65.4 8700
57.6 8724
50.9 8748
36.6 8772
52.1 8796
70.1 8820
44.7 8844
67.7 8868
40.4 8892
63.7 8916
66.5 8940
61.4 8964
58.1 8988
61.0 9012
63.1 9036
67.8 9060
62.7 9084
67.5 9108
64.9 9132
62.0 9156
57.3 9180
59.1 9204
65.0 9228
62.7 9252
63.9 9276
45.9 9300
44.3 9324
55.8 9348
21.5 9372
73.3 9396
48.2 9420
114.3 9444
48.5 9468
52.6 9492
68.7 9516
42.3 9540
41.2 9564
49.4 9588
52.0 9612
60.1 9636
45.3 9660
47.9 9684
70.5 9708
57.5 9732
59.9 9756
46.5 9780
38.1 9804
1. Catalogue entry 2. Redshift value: 0.18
